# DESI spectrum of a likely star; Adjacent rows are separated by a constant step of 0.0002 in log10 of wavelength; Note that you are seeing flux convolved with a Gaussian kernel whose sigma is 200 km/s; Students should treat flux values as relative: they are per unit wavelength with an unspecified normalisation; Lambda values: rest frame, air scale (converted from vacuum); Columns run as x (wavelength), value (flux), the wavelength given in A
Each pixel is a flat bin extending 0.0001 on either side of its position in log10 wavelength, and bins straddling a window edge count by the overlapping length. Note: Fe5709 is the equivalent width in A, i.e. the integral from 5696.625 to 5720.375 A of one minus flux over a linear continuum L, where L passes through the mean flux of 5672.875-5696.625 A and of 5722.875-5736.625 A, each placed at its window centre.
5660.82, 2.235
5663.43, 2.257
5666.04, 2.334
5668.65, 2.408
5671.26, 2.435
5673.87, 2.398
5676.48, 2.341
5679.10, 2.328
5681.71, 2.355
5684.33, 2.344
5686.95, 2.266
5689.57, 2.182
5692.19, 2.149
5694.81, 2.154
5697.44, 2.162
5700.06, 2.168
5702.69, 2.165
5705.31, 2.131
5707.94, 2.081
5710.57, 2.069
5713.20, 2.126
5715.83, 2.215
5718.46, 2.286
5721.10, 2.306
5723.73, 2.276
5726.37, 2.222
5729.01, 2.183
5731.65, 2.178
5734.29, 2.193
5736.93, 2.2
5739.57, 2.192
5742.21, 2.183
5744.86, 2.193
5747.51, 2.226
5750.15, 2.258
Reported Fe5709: 0.8 A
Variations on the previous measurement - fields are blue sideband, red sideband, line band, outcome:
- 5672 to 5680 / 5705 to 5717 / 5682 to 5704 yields 0.4 A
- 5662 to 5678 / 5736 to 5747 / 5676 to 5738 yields 1.7 A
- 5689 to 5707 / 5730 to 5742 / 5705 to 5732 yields -0.2 A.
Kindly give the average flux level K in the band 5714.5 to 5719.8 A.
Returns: 2.25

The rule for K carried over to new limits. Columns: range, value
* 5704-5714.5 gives 2.1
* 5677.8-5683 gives 2.34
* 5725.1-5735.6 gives 2.19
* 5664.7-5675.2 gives 2.39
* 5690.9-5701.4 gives 2.16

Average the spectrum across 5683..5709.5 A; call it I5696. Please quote 2.18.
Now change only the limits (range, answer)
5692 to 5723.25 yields 2.17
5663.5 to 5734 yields 2.24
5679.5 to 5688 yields 2.32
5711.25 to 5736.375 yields 2.22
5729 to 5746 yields 2.19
